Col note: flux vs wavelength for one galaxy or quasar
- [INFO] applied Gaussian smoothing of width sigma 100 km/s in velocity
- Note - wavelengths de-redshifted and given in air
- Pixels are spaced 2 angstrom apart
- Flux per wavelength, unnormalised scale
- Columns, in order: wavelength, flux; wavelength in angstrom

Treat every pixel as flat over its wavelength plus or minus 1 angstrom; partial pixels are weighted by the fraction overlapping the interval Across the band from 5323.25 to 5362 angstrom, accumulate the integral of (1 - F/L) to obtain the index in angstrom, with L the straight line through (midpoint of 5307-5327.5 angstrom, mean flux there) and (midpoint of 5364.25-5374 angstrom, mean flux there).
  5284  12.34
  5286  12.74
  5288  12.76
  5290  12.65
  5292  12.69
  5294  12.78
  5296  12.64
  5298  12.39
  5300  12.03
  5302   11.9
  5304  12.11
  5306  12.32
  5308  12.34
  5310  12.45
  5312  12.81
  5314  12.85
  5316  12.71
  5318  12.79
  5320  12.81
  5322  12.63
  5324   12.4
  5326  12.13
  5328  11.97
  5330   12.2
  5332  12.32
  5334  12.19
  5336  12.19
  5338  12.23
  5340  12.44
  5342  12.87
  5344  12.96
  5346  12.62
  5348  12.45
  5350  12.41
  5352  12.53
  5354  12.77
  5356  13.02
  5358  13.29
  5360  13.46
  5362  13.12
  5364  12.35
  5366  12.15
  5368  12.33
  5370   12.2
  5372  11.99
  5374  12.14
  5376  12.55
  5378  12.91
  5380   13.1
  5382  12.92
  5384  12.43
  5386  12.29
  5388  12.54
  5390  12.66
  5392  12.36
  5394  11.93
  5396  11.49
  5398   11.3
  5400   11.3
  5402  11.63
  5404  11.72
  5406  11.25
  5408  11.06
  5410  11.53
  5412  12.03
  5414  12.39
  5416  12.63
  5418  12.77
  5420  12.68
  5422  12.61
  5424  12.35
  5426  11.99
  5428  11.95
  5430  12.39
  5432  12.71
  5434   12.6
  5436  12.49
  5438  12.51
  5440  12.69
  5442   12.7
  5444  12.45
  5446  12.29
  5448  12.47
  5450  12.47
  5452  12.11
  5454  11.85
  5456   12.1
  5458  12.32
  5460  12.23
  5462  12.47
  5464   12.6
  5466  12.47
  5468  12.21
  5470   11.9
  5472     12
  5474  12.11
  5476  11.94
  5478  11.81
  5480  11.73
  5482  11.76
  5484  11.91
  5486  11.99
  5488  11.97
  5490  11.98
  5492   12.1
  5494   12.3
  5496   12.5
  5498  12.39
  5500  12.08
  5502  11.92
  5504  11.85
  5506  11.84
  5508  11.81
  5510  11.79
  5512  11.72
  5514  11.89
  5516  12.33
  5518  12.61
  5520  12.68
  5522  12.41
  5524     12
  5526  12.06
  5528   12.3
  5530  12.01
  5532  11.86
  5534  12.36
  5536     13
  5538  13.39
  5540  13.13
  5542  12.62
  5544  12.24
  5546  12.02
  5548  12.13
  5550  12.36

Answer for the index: -0.6 angstrom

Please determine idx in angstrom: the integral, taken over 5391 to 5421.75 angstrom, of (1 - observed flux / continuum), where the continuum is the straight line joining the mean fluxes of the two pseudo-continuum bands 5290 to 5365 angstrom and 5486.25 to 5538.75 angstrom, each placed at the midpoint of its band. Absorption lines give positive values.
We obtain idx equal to 1.3 angstrom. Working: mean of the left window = 12.5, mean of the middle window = 11.9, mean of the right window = 12.2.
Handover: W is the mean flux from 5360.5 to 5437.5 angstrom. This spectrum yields 12.2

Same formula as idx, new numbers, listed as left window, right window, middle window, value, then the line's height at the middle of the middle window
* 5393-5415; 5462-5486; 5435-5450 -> -0.8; 11.9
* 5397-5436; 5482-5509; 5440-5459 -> -0.4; 12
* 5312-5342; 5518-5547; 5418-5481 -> 0.7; 12.4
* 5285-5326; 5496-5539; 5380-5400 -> 0.3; 12.4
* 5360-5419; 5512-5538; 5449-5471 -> 0.0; 12.3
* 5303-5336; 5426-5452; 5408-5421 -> 0.2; 12.4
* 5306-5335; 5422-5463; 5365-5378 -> 0.2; 12.4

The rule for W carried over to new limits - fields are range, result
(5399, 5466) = 12.2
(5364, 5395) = 12.4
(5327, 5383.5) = 12.6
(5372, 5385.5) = 12.6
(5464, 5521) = 12.1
